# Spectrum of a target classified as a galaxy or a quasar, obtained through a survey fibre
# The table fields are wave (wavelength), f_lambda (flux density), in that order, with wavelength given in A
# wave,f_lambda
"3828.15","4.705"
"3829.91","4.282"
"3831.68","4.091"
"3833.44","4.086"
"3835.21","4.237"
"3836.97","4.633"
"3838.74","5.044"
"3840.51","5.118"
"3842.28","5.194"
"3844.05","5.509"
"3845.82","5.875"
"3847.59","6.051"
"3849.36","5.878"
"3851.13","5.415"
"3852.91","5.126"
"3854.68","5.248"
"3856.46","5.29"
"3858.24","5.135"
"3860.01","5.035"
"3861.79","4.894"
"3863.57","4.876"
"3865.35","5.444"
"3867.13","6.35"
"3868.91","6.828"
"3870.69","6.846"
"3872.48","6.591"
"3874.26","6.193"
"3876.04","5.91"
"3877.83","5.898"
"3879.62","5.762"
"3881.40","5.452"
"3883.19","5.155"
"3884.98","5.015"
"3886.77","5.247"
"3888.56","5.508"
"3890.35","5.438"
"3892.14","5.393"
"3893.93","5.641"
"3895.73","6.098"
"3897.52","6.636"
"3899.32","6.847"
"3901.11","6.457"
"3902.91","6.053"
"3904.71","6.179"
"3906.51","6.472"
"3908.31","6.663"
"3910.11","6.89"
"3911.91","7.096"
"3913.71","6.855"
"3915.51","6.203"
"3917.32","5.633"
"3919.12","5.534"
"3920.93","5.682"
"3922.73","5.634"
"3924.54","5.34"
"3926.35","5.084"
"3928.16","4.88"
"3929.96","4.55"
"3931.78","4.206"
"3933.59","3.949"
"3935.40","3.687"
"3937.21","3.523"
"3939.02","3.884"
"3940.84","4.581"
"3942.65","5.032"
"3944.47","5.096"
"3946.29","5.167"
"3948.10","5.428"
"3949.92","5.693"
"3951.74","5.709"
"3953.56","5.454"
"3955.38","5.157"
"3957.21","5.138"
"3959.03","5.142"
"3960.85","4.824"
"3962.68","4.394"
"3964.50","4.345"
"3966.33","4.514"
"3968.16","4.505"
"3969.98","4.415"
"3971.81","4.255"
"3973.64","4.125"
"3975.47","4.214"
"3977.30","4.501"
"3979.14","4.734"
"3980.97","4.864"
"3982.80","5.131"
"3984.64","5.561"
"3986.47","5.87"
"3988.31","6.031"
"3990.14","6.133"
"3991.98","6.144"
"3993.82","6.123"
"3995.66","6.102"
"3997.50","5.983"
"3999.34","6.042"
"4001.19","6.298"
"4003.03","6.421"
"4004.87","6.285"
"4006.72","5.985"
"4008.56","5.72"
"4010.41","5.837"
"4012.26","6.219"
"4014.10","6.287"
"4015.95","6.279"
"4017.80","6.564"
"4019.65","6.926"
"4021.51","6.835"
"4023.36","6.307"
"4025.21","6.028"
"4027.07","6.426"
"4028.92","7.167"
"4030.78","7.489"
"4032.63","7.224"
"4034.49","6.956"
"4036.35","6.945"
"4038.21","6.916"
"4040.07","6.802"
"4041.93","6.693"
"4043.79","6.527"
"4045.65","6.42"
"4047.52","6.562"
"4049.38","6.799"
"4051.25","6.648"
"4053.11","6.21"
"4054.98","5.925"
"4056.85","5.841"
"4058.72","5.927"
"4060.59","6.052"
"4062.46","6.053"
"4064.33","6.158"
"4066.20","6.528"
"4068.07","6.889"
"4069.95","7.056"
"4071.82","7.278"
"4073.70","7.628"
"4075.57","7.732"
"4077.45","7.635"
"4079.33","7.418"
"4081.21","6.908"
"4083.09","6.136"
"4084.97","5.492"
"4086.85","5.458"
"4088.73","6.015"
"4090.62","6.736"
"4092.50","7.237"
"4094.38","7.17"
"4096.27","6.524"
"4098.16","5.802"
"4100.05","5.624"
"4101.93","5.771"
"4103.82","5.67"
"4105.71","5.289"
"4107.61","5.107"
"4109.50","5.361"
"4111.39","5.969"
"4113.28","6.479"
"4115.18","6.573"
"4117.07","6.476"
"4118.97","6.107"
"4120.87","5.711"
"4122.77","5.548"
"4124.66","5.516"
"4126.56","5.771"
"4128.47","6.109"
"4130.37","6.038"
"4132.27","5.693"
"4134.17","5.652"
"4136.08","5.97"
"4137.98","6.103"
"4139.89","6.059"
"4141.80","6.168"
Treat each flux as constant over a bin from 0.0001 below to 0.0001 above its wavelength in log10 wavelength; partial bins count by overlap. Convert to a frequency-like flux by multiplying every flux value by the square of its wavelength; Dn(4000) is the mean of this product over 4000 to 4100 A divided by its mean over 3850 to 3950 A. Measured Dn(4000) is 1.27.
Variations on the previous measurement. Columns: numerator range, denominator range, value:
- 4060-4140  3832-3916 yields 1.22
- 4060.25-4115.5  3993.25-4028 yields 1.06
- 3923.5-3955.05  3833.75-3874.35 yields 0.91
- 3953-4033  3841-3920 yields 1.03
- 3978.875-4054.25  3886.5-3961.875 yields 1.21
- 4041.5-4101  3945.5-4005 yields 1.30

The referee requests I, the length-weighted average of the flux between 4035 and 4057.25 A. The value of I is 6.55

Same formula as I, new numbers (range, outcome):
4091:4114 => 6.02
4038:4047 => 6.65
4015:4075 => 6.63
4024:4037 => 6.88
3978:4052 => 6.3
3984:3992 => 5.94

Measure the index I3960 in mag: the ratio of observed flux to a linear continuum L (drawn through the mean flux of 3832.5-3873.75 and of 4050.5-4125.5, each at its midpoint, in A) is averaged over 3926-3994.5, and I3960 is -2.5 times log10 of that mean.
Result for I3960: 0.19 mag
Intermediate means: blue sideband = 5.43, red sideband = 6.29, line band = 4.89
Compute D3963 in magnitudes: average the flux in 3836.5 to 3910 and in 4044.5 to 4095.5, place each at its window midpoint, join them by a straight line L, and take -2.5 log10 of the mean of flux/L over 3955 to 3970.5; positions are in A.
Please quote 0.286 mag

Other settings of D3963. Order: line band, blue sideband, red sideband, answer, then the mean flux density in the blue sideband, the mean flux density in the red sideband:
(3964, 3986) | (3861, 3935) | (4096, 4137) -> 0.24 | 5.78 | 5.84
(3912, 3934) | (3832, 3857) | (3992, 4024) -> 0.06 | 5.17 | 6.24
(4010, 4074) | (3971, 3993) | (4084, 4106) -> -0.17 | 5.14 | 6.09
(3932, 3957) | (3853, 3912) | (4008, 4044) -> 0.28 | 5.87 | 6.62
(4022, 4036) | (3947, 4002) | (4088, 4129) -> -0.22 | 5.23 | 6.02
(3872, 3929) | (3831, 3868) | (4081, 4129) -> -0.11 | 5.17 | 6.01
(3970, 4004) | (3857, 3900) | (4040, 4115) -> 0.12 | 5.75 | 6.38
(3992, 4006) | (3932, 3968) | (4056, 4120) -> -0.16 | 4.76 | 6.35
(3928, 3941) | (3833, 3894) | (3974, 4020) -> 0.35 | 5.48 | 5.82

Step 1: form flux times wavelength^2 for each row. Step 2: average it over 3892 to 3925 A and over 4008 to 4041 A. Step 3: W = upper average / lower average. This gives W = 1.13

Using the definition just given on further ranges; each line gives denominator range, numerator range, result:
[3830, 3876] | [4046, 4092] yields 1.35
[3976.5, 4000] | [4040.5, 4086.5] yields 1.21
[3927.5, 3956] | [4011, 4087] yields 1.47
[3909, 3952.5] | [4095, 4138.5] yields 1.23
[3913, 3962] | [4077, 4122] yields 1.32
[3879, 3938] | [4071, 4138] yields 1.22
